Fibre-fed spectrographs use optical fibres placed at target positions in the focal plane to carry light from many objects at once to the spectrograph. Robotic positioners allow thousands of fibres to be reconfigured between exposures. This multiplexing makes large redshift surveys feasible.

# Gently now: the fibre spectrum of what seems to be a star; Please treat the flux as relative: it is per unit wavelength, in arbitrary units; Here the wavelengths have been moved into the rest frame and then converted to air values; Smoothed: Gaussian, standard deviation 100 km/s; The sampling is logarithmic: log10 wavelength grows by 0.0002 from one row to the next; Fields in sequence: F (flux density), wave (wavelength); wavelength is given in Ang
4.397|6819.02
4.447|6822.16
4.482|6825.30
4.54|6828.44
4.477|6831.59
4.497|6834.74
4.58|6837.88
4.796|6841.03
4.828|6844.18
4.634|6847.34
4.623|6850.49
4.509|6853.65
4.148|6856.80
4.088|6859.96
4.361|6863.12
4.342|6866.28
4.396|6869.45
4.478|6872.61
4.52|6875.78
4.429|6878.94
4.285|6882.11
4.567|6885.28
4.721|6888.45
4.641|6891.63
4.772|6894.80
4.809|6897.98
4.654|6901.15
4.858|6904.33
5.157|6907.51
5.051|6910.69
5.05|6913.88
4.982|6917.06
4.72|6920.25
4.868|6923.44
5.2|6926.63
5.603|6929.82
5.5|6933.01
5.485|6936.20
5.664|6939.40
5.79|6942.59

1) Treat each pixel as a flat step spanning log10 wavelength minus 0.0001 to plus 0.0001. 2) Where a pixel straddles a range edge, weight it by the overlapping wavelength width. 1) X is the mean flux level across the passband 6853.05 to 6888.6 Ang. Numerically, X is 4.39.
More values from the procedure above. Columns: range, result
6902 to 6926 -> 4.95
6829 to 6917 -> 4.61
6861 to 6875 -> 4.39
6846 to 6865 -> 4.39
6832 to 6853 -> 4.64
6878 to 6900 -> 4.61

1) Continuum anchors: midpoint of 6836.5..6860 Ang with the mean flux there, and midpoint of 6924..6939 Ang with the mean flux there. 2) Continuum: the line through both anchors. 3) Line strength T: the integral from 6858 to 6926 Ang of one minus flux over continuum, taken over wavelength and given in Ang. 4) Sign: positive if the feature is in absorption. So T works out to 4.8 Ang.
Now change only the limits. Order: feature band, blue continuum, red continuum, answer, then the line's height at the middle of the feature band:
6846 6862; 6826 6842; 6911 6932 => 1.0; 4.68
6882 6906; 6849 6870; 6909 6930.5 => 0.3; 4.75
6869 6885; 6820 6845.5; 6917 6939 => 1.5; 4.88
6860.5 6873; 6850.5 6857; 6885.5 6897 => 0.5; 4.53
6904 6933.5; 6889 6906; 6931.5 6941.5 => 0.5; 5.19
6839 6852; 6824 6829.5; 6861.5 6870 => -0.8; 4.44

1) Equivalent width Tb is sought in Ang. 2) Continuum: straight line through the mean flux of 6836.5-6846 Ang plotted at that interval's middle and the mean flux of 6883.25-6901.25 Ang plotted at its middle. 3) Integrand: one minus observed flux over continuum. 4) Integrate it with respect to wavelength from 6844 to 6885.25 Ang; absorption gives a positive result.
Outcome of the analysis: 2.5 Ang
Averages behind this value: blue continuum 4.73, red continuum 4.69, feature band 4.43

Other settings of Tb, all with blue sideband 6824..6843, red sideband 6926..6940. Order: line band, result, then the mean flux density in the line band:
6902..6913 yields 0.55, 5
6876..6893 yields 1.75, 4.53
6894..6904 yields 0.82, 4.76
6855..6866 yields 1.37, 4.22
